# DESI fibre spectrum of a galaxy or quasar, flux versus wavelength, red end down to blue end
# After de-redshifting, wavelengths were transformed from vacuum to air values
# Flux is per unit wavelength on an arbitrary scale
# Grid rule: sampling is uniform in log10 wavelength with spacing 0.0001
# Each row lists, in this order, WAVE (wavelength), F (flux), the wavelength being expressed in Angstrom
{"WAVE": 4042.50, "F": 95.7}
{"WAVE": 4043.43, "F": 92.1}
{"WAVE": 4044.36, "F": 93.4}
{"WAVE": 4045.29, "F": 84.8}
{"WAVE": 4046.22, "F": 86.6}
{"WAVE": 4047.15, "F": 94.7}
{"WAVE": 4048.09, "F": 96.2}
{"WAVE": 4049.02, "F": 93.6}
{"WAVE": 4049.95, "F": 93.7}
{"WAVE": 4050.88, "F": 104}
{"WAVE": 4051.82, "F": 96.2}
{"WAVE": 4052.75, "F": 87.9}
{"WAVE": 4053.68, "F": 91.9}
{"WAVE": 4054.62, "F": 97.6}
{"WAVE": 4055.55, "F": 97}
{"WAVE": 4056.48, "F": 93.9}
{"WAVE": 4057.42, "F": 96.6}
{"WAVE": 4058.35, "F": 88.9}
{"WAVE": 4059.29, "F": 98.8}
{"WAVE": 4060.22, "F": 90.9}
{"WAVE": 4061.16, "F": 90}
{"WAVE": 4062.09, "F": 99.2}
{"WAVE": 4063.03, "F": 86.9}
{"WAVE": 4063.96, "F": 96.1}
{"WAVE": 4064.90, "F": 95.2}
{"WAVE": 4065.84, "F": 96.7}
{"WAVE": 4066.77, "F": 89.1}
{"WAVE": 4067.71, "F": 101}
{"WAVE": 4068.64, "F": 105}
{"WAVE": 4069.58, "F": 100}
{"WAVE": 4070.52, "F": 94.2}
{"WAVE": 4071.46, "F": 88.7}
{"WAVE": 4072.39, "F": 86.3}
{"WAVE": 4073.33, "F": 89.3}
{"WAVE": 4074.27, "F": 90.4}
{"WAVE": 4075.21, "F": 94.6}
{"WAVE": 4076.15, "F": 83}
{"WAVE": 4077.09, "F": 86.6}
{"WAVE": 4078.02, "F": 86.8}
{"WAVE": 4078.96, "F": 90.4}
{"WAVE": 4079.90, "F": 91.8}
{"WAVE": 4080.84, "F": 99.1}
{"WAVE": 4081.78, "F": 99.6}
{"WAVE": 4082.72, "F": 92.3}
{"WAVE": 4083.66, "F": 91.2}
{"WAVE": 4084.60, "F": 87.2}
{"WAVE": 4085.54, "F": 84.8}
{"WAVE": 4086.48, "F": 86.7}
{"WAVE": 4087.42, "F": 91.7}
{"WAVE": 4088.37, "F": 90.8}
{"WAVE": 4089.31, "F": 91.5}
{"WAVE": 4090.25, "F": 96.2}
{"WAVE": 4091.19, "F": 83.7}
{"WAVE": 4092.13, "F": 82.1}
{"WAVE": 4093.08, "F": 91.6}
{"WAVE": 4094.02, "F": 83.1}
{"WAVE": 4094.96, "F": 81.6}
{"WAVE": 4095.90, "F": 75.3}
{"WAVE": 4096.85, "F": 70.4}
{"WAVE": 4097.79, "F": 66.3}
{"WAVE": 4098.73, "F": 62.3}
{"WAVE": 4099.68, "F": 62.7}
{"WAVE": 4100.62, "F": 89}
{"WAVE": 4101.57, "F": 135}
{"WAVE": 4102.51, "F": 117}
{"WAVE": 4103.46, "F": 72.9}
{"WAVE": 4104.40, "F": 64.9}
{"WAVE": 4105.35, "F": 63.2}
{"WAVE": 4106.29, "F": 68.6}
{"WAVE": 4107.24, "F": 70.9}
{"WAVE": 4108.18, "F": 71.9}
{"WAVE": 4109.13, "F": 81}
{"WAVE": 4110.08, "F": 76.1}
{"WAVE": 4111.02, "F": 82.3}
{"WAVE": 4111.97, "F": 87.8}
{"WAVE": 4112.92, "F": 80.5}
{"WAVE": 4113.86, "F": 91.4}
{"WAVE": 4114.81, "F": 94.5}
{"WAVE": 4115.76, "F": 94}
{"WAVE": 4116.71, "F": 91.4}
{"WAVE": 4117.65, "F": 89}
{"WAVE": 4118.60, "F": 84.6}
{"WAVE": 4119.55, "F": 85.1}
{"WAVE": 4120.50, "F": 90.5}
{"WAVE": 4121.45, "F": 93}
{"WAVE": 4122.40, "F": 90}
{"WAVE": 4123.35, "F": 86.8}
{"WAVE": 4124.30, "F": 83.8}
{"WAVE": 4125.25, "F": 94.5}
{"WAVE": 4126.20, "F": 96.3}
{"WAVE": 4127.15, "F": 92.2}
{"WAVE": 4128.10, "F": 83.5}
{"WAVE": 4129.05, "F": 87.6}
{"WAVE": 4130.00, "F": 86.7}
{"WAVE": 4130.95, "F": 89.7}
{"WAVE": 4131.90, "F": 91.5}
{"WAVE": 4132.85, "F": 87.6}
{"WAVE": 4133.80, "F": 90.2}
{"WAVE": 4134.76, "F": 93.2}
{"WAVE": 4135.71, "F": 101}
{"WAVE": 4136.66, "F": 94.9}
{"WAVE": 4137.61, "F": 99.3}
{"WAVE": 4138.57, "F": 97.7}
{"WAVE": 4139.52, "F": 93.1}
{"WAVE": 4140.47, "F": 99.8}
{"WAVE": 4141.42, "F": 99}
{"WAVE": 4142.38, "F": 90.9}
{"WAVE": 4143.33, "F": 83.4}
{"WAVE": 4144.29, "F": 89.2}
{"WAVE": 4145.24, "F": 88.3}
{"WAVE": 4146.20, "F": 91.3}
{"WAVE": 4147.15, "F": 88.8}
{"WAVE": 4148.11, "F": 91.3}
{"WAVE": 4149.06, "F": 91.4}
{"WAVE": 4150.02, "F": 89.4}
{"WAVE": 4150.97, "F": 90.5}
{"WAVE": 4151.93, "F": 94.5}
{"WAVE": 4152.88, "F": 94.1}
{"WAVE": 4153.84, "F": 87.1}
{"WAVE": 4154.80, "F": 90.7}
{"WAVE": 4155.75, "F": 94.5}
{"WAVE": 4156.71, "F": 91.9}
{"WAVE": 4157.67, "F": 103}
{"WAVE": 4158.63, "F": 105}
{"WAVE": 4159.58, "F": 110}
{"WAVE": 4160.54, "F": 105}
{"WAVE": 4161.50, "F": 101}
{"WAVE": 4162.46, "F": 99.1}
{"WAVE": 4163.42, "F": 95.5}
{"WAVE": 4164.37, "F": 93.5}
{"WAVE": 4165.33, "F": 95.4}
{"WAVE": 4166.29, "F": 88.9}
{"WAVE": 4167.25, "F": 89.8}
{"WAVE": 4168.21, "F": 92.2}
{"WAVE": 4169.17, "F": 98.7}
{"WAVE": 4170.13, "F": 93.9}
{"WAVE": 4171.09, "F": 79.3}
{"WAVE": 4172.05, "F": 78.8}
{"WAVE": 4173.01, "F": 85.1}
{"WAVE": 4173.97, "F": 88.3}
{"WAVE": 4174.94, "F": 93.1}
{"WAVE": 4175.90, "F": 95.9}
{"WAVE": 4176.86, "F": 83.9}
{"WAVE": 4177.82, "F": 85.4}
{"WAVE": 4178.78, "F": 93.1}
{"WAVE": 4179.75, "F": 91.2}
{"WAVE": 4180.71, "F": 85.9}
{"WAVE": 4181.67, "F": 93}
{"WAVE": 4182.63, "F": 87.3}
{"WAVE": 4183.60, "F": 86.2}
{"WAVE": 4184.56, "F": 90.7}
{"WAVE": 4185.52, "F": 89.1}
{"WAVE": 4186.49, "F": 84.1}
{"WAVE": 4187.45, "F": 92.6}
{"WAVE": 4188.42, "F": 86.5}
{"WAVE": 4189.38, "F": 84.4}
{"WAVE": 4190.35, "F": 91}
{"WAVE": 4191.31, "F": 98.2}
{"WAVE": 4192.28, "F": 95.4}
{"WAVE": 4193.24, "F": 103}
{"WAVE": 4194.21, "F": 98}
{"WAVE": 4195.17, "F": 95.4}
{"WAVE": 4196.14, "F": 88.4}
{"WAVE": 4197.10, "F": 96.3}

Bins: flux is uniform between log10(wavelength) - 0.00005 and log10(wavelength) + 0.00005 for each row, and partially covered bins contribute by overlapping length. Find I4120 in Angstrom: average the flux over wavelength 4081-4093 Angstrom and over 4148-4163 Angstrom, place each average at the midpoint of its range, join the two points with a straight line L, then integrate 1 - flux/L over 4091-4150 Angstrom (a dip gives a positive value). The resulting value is 3.9 Angstrom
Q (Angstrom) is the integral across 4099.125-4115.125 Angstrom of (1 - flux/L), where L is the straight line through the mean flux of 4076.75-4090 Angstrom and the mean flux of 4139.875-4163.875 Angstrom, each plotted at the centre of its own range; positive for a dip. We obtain 1.6 Angstrom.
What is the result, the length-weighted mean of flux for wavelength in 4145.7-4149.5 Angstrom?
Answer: 90.7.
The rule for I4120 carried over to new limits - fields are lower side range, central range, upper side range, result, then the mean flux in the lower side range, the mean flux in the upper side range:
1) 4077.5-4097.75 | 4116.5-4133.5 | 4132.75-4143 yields 0.8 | 87.5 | 95.3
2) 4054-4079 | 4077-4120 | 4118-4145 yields 3.3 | 93.1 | 91.2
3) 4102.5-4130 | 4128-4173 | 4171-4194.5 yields -3.0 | 84.5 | 89.7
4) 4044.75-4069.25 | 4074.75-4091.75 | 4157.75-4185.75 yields 0.6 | 94.4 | 92.4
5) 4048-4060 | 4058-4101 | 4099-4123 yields 0.9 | 95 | 84.9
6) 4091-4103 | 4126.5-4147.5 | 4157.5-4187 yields -0.8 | 84.6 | 92.2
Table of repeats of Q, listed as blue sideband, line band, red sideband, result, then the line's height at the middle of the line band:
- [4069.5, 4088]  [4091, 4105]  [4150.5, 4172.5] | 1.4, 91.4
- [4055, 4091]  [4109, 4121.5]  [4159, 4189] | 0.7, 92.1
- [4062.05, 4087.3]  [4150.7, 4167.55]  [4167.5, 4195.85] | -1.0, 90.7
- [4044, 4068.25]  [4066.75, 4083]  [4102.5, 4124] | -0.4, 90.4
